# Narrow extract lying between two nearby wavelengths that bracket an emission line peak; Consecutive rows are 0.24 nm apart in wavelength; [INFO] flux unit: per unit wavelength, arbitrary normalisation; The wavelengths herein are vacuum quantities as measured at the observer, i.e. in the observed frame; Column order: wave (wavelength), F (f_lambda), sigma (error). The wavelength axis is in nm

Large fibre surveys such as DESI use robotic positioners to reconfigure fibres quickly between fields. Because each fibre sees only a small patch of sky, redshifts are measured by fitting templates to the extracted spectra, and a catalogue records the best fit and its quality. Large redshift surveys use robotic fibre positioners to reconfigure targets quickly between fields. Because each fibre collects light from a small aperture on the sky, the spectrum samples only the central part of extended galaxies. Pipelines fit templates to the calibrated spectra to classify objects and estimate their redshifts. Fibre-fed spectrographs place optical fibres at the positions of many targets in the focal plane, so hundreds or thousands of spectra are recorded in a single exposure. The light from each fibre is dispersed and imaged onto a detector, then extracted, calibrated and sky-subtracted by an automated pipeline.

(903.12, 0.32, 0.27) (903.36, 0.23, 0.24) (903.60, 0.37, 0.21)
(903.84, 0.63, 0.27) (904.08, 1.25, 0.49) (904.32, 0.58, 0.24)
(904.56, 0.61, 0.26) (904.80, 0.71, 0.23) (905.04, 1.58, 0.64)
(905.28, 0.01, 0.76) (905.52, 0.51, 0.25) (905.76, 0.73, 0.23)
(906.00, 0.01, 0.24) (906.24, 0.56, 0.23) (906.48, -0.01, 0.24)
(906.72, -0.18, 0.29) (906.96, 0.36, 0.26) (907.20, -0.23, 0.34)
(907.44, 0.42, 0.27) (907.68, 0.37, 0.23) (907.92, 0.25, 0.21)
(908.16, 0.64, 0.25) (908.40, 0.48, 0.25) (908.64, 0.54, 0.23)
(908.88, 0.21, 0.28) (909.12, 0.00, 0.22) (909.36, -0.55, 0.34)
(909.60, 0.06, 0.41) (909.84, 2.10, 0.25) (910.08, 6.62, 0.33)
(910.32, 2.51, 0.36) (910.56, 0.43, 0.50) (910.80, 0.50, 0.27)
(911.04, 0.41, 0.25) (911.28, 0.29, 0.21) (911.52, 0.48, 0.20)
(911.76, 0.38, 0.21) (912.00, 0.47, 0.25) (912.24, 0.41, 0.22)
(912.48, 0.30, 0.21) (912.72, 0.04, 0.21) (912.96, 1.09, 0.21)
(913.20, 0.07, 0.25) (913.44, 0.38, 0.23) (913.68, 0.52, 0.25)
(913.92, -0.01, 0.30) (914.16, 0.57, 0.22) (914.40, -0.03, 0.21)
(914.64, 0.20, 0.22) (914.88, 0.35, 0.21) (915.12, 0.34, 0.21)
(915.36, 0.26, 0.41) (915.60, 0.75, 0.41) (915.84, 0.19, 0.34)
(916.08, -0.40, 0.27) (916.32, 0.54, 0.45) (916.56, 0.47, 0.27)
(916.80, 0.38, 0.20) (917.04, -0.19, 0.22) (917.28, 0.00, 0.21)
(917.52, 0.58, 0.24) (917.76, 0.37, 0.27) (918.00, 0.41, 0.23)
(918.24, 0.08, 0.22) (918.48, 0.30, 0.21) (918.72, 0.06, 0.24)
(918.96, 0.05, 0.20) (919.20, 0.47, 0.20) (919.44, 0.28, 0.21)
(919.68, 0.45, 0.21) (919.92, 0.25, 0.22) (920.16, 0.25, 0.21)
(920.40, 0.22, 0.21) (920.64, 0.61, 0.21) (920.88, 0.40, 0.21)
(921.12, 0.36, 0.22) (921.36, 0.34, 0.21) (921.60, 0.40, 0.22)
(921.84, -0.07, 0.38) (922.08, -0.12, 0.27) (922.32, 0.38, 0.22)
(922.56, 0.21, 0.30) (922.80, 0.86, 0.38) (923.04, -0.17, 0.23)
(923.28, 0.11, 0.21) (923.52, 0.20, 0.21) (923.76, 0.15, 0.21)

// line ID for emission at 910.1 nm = [O III]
